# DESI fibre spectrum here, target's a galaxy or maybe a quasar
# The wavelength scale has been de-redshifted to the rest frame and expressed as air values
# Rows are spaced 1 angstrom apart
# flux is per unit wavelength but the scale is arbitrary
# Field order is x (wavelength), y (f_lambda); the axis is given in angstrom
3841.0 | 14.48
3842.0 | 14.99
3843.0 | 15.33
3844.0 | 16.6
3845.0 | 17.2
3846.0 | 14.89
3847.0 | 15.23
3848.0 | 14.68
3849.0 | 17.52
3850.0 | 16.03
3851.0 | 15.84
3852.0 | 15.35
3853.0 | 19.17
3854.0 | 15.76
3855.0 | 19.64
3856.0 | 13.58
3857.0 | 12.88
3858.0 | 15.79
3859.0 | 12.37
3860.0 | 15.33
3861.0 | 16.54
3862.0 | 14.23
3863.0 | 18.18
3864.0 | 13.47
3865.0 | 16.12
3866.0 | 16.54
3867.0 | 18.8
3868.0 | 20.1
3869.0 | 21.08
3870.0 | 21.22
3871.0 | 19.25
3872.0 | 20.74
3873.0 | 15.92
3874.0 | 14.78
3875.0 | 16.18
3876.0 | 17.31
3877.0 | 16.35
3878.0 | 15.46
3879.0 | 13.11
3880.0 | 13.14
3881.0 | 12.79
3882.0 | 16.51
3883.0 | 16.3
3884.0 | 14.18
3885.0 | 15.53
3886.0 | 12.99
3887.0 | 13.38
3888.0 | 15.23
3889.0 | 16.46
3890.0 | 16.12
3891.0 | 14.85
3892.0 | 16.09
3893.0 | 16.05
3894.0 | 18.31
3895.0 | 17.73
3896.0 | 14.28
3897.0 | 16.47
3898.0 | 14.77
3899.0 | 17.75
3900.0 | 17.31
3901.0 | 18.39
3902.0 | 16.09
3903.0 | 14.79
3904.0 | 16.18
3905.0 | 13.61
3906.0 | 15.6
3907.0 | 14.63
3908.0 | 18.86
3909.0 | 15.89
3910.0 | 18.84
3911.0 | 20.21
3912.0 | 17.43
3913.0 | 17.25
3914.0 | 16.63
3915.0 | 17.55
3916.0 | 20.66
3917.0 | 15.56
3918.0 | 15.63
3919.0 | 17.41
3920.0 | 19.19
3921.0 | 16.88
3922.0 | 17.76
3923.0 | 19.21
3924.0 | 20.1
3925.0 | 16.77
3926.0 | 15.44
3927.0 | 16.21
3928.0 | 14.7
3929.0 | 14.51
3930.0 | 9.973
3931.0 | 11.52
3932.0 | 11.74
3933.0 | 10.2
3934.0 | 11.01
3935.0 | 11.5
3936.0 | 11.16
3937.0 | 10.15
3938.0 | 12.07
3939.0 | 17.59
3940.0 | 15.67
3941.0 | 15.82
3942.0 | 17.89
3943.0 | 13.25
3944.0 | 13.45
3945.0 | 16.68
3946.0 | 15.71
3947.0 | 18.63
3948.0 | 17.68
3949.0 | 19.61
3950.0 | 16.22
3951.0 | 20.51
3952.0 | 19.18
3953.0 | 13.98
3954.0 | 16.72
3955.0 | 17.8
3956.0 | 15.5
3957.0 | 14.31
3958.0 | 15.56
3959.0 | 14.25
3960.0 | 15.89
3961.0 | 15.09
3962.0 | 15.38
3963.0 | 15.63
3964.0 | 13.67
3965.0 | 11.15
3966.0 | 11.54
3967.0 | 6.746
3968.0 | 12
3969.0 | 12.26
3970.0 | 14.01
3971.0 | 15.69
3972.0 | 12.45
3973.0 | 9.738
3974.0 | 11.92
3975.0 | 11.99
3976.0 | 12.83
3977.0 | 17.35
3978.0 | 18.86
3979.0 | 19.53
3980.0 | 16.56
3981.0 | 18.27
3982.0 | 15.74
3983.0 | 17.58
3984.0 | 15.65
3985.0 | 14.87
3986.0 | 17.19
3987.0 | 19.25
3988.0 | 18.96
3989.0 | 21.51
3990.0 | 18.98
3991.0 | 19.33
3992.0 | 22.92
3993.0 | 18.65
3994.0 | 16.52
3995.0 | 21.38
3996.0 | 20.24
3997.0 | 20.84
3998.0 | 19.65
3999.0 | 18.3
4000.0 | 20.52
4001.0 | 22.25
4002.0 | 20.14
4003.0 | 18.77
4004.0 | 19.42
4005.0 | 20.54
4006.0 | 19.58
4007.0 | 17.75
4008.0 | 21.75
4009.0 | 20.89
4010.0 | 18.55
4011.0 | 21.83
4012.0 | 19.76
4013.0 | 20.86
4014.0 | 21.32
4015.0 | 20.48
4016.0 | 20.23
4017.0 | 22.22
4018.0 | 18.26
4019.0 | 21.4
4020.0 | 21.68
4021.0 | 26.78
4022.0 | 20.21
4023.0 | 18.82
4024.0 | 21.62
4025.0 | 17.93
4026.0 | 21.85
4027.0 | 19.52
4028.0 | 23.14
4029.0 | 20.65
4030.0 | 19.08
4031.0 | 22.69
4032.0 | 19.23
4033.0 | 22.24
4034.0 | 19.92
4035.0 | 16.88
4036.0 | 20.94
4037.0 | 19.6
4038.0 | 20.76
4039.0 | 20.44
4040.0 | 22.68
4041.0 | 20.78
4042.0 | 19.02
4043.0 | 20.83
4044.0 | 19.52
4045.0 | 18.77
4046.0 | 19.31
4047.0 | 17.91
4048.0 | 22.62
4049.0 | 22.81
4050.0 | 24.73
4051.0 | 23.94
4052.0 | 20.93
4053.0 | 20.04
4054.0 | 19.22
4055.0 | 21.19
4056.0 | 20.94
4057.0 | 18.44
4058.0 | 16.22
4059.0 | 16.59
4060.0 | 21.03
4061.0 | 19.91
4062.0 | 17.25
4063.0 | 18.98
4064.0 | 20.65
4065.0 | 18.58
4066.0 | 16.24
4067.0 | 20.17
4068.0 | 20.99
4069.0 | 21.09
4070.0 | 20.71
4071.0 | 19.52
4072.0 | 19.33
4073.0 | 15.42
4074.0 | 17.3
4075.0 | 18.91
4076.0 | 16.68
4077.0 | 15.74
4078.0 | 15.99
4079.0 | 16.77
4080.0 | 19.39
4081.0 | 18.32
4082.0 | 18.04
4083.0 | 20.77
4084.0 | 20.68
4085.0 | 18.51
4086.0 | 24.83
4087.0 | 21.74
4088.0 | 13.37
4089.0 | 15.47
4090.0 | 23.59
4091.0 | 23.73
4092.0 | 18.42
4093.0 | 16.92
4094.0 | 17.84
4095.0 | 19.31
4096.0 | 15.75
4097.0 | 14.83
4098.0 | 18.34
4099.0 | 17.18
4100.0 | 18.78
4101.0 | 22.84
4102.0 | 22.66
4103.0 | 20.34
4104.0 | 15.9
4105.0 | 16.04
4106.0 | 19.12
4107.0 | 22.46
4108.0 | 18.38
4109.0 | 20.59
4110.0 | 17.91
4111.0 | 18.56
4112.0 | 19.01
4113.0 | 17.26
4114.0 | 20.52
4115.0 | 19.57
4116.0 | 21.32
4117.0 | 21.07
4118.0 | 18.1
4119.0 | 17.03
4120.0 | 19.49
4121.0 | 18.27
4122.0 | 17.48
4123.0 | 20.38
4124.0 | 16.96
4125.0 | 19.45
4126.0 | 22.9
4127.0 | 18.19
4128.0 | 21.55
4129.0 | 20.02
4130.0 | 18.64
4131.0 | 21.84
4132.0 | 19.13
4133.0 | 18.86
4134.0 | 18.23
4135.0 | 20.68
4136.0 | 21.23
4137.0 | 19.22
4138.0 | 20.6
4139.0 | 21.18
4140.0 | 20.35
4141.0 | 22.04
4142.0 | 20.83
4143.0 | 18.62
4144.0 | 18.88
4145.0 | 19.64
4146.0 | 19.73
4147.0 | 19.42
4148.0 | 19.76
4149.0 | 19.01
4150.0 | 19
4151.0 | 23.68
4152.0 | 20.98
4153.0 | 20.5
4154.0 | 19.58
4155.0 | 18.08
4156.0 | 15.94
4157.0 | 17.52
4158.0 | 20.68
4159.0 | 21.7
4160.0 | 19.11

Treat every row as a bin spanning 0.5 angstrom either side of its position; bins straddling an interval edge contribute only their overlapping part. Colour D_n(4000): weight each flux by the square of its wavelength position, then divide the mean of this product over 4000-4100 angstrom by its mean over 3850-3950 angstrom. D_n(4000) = 1.3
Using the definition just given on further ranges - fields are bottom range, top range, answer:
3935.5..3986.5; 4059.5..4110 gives 1.33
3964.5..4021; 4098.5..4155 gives 1.17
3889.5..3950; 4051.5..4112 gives 1.29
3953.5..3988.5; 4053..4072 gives 1.36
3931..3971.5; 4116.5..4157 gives 1.48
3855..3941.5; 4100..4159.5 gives 1.39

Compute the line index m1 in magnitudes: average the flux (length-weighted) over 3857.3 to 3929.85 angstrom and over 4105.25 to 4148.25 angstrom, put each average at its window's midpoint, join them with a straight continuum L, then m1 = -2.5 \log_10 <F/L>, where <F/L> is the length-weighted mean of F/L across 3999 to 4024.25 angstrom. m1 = -0.14 mag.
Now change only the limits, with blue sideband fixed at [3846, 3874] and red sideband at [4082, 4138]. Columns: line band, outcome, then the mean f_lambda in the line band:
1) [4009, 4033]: -0.14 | 20.8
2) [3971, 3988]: 0.14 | 15.7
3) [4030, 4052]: -0.12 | 20.7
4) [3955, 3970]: 0.28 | 13.7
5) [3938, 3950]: 0.08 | 16.3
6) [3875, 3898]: 0.10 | 15.4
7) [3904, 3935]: 0.09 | 16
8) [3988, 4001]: -0.11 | 20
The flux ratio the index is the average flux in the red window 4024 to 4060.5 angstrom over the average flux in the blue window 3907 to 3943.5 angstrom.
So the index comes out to 1.3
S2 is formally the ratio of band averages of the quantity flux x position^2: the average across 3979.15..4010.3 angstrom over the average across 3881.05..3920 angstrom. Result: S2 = 1.2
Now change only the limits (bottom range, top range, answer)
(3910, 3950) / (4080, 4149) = 1.35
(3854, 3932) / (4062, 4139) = 1.30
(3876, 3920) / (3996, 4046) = 1.34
